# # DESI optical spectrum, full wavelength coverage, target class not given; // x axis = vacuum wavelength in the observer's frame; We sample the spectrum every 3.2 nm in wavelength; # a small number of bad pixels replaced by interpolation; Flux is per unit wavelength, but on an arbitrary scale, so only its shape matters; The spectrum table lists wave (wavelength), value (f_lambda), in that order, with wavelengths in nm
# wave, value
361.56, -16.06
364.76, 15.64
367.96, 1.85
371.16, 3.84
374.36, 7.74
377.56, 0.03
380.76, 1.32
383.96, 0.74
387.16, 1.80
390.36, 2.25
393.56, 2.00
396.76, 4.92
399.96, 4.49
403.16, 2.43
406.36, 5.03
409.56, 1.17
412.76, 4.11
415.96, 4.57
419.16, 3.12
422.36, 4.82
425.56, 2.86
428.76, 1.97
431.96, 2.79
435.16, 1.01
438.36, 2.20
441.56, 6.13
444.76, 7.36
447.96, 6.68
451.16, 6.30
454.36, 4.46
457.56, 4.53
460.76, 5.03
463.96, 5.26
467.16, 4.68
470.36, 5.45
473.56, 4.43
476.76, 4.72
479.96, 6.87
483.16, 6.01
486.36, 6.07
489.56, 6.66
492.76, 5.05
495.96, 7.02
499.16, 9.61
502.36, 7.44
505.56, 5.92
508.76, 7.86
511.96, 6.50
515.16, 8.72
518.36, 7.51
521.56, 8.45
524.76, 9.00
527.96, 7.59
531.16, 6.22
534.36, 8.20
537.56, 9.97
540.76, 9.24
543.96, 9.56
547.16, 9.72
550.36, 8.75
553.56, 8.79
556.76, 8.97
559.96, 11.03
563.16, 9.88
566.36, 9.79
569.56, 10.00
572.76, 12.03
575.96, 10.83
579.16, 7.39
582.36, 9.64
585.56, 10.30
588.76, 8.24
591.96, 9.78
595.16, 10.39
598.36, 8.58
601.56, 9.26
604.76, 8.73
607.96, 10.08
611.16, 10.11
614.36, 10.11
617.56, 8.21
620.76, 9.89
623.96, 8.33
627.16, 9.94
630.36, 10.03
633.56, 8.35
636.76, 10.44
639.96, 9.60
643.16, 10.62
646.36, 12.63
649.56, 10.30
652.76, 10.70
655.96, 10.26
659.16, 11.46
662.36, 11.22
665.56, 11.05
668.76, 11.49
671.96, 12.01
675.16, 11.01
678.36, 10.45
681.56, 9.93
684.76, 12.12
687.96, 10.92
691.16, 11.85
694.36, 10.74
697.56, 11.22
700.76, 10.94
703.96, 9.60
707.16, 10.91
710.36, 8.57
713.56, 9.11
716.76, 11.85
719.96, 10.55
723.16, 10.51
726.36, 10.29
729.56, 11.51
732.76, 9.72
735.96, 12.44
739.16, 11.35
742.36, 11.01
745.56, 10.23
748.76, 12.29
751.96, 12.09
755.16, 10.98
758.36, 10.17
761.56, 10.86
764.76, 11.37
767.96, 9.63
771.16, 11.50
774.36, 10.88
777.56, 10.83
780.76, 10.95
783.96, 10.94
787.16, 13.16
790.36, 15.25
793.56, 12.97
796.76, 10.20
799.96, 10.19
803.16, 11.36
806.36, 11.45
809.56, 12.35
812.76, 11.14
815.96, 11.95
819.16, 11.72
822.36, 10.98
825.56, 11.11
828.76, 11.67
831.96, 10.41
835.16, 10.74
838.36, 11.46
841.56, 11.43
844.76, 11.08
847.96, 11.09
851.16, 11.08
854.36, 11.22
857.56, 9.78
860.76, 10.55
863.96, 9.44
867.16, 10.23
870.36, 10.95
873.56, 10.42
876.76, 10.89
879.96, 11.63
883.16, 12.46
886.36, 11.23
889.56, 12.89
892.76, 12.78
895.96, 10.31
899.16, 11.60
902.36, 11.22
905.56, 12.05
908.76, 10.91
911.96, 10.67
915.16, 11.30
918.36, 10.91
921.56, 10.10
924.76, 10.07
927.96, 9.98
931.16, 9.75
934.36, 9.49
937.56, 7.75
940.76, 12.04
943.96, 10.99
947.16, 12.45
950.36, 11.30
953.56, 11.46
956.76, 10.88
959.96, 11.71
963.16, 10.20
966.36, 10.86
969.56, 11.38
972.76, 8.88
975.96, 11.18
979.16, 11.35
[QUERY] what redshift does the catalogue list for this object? 0.204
